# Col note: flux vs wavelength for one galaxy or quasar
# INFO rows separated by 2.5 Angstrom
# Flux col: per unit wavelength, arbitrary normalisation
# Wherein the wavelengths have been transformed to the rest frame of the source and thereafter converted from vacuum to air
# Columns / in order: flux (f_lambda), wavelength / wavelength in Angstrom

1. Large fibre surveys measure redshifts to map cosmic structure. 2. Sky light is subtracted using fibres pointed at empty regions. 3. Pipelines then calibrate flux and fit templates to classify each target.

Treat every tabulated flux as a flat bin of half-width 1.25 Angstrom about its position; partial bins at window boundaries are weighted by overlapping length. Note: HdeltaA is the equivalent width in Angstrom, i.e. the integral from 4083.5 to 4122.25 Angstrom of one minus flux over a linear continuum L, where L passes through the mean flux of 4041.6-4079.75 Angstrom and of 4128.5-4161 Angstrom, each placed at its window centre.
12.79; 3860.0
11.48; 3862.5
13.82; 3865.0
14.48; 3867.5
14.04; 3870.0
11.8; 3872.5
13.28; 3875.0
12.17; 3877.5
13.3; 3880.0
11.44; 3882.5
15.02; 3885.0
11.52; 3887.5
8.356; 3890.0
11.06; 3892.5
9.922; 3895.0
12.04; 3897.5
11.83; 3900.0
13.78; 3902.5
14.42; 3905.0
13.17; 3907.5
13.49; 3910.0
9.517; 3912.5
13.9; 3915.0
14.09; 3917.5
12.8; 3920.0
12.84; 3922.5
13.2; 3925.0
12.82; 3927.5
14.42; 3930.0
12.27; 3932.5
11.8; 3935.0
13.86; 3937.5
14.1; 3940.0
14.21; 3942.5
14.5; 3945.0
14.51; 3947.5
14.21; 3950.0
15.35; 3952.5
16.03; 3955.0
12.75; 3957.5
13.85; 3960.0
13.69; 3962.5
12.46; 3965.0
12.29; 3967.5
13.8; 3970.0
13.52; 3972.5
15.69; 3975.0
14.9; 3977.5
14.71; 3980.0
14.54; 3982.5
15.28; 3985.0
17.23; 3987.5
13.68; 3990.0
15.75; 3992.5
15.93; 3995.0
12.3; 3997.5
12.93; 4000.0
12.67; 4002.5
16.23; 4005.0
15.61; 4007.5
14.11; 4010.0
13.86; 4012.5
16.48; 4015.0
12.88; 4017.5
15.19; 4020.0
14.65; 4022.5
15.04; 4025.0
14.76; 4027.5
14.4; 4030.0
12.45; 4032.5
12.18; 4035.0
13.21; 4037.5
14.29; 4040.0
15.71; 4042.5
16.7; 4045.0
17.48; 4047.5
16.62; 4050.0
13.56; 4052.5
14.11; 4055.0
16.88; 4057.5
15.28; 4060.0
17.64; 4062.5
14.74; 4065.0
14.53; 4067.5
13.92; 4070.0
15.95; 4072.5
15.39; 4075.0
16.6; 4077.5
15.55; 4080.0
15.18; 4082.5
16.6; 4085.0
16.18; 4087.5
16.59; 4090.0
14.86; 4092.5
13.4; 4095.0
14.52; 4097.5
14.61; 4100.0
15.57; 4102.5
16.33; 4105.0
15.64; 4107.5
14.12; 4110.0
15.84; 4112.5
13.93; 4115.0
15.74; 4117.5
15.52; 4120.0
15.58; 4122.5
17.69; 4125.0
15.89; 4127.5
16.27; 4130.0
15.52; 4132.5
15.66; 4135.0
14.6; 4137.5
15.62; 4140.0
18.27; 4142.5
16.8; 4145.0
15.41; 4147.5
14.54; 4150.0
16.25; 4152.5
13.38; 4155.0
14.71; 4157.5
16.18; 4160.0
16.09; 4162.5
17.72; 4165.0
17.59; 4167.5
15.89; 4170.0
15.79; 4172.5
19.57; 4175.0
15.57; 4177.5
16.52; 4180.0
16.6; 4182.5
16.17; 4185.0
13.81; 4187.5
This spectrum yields 0.9 Angstrom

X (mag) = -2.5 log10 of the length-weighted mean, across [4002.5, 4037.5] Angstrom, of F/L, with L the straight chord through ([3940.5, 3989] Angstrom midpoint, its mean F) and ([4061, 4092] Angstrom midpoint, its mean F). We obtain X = 0.05 mag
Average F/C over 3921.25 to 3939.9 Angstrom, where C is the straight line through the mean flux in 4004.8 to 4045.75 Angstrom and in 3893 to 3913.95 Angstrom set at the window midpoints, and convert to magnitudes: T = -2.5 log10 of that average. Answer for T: -0.029 mag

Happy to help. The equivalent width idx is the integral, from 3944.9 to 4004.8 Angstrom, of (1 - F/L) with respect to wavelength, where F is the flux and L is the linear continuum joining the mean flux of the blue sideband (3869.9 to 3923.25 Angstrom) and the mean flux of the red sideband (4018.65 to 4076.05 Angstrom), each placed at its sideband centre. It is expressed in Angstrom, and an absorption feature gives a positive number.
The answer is -2.5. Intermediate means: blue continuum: 12.4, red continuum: 15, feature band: 14.3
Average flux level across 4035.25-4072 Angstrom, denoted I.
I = 15.3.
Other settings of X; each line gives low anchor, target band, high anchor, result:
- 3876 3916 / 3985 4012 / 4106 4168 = -0.073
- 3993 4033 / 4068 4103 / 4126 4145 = 0.003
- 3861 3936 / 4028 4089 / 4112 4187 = -0.031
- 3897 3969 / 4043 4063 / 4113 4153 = -0.078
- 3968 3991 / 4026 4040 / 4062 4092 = 0.132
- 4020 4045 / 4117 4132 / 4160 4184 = -0.012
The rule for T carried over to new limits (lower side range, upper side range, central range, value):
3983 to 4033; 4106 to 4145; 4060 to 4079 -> -0.02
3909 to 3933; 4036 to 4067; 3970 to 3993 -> -0.06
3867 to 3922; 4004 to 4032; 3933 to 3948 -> -0.03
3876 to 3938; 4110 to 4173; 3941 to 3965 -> -0.09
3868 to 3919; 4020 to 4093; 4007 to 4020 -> -0.01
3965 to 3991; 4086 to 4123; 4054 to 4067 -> -0.05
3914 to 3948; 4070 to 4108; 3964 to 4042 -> 0.01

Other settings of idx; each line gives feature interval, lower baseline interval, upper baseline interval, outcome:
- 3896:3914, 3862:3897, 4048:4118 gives 0.1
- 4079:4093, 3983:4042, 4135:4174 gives -0.6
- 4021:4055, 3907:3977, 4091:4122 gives -0.6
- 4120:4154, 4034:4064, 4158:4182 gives 0.7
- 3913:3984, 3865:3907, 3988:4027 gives -1.3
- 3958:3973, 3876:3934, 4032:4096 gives 0.3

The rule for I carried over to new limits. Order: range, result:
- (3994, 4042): 14.2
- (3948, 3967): 14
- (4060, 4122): 15.4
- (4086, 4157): 15.5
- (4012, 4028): 14.7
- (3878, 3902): 11.7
